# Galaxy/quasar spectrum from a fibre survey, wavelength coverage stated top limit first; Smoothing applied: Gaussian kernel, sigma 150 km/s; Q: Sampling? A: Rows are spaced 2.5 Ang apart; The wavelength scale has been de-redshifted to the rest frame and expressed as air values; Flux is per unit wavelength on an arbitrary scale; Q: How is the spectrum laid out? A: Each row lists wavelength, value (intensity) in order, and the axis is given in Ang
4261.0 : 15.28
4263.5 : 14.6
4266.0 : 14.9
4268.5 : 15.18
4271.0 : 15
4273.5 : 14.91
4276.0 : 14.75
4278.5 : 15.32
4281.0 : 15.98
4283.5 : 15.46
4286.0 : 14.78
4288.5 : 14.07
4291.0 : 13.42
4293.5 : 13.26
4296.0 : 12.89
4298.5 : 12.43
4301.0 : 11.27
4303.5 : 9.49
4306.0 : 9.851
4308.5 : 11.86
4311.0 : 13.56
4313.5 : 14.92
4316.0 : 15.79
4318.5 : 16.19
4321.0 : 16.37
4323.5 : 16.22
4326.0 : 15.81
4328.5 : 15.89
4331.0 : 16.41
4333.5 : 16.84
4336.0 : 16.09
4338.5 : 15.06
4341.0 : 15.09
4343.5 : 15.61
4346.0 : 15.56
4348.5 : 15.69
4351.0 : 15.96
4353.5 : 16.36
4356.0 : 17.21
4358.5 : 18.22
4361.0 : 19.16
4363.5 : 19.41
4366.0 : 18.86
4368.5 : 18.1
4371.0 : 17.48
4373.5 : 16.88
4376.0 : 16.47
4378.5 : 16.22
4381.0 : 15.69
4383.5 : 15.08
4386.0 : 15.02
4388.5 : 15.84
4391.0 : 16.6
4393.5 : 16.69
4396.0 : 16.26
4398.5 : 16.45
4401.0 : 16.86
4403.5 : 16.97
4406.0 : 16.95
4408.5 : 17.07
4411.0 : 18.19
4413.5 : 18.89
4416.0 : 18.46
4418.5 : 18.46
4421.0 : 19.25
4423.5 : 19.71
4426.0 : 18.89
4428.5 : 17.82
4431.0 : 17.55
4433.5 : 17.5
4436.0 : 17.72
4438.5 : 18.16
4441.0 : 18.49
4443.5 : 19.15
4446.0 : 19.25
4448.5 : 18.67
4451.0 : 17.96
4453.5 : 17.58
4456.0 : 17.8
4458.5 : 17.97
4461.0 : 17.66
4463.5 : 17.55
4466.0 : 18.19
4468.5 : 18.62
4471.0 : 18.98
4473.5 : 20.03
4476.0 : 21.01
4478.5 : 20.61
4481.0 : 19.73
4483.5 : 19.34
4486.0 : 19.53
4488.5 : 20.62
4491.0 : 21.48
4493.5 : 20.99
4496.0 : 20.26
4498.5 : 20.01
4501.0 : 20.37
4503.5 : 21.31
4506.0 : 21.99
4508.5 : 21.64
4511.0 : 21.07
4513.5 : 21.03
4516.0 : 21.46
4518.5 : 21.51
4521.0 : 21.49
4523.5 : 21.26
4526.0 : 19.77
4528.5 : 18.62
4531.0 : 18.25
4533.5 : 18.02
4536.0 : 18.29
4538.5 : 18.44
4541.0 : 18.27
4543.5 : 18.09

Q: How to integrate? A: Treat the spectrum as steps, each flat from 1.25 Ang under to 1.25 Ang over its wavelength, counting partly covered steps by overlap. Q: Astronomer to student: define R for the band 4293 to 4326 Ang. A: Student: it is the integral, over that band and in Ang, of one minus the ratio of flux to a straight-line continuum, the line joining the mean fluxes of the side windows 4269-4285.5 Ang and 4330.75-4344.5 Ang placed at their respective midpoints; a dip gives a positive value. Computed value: 4.37 Ang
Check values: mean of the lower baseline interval 15.2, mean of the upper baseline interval 15.8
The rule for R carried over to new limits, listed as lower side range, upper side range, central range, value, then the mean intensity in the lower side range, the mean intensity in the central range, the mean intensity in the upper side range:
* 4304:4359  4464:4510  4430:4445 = 0.4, 15.4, 18.1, 20.2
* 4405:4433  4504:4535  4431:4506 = 0.7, 18.3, 19.2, 20.5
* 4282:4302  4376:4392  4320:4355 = -3.1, 13.5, 15.9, 15.8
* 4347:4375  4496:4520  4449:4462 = 1.3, 17.5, 17.8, 21.1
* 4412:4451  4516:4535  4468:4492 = -1.0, 18.5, 20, 19.9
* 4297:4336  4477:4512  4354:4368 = -2.3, 14.2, 18.4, 20.6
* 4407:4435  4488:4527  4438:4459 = 0.9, 18.3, 18.4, 21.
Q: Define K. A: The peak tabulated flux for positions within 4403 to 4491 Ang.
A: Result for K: 21.48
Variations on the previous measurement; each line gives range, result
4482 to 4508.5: 21.99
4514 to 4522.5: 21.51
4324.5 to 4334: 16.84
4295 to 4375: 19.41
